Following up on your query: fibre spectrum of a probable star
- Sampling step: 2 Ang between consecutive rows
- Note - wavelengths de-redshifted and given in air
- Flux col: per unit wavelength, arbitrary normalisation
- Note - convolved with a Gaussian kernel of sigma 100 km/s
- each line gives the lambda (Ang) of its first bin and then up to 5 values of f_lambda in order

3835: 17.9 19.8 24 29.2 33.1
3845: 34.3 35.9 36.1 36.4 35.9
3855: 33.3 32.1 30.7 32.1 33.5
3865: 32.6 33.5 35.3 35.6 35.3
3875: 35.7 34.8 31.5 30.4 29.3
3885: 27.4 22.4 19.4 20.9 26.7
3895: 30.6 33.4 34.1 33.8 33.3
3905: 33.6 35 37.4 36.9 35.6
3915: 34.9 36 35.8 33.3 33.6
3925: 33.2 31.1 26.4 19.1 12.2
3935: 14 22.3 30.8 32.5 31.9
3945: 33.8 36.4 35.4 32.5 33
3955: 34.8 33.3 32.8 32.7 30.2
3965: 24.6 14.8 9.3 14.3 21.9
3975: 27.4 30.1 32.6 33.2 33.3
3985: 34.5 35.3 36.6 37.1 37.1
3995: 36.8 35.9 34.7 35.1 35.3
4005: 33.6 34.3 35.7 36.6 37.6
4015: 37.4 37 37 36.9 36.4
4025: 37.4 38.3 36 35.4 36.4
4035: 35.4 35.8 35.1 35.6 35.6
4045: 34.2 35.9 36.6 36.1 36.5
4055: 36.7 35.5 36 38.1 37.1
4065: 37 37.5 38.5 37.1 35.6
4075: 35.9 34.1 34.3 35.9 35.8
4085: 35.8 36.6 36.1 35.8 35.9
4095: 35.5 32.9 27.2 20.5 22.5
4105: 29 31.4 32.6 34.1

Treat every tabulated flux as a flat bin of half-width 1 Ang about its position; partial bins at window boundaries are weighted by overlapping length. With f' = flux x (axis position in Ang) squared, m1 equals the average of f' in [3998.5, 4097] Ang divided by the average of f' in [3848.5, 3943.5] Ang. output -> 1.26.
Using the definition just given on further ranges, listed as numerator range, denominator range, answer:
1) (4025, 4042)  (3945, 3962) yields 1.11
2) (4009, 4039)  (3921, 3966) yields 1.29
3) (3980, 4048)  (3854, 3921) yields 1.19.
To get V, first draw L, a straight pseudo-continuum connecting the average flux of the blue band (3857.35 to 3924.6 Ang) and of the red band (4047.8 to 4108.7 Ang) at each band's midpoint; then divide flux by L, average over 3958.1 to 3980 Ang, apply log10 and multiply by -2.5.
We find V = 0.33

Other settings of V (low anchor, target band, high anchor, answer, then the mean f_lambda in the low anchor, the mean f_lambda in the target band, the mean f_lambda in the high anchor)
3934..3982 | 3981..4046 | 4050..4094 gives -0.12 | 28.1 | 35.9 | 36.3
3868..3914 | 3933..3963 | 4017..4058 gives 0.10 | 31.7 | 30.5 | 36.2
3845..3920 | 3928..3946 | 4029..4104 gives 0.32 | 32.6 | 24.8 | 34.9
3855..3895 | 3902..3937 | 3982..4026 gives 0.07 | 30.6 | 30.4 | 36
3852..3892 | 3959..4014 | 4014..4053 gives 0.12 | 31.1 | 31.2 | 36.2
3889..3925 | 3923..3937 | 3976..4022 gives 0.39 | 32.8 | 23.4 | 35.4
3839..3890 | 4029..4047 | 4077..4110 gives -0.10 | 32.1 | 35.5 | 32.4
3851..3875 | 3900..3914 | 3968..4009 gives -0.07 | 33.8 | 35.1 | 31.5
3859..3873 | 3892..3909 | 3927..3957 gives -0.05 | 33.7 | 32.8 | 28.5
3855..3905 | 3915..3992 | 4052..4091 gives 0.13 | 31.1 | 29.3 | 36.3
